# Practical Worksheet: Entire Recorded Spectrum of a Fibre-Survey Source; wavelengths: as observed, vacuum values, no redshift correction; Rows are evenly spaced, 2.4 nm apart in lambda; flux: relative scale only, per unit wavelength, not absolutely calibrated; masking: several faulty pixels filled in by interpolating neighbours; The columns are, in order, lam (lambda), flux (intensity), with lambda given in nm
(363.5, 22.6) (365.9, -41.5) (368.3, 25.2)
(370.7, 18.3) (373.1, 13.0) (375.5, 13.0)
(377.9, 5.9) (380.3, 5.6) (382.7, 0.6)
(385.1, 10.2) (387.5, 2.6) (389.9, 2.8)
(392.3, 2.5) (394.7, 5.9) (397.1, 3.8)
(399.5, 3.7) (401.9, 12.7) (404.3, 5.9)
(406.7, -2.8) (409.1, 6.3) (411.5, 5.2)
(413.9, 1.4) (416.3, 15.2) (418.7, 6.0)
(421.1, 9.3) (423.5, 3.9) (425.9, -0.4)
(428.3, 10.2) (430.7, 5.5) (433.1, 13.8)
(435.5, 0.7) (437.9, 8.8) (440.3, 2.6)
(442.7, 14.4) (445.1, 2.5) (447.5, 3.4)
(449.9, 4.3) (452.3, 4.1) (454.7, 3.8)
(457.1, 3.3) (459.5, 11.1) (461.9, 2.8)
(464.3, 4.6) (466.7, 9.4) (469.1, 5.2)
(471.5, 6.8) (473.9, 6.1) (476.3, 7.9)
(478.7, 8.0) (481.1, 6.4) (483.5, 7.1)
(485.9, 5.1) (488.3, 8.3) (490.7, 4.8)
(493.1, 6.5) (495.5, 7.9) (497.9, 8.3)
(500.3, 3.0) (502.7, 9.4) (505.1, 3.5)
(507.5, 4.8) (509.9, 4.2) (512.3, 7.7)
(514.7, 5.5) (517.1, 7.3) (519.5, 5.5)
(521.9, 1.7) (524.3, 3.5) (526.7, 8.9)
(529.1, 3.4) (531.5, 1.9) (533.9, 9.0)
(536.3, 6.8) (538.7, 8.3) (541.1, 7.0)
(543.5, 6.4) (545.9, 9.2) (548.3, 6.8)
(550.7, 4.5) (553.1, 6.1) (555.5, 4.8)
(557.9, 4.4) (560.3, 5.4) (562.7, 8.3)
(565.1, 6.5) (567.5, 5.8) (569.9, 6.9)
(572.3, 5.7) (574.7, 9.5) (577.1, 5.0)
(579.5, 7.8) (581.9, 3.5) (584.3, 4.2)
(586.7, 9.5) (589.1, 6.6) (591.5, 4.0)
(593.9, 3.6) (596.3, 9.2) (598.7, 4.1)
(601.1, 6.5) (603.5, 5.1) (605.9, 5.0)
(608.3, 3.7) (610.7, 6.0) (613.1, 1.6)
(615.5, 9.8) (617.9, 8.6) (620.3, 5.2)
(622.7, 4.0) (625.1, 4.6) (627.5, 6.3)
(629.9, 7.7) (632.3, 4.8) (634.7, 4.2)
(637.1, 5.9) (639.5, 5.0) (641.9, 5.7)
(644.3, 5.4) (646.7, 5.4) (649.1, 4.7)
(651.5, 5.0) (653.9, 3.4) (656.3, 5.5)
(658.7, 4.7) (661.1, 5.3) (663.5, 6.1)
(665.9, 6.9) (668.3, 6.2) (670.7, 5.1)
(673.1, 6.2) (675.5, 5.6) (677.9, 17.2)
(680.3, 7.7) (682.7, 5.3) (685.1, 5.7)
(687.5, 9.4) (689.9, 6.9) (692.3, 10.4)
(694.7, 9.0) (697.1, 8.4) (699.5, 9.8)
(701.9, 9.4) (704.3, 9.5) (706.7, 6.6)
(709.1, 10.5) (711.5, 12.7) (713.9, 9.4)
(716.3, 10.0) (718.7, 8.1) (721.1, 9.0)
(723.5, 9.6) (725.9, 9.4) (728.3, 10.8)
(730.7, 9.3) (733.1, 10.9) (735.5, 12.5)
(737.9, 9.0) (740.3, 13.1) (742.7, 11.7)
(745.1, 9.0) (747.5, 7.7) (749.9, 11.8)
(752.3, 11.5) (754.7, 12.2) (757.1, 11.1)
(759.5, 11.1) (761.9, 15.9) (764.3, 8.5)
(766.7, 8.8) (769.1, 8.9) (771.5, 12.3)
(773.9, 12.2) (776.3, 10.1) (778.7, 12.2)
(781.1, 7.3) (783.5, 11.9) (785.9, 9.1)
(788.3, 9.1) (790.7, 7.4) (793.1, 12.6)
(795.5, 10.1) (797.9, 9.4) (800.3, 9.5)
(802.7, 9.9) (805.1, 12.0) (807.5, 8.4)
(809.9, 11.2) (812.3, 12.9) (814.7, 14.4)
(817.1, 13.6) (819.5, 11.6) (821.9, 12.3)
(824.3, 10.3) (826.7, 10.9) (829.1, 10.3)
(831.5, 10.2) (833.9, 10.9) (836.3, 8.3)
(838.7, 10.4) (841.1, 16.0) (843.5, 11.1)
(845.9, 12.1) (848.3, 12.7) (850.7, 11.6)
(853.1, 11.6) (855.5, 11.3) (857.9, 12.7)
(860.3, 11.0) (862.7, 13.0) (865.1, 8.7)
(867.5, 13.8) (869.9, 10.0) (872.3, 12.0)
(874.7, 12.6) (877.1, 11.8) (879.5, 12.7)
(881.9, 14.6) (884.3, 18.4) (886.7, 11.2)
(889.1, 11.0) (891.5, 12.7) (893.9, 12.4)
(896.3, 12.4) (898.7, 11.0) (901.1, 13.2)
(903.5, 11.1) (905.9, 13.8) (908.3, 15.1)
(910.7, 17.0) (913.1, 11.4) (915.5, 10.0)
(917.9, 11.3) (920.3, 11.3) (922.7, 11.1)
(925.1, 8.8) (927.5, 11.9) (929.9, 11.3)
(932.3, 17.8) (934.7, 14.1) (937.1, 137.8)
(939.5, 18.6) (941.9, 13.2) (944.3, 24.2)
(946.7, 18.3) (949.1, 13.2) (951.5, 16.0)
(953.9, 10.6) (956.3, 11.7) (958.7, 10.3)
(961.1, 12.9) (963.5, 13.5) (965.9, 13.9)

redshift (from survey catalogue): 0.82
